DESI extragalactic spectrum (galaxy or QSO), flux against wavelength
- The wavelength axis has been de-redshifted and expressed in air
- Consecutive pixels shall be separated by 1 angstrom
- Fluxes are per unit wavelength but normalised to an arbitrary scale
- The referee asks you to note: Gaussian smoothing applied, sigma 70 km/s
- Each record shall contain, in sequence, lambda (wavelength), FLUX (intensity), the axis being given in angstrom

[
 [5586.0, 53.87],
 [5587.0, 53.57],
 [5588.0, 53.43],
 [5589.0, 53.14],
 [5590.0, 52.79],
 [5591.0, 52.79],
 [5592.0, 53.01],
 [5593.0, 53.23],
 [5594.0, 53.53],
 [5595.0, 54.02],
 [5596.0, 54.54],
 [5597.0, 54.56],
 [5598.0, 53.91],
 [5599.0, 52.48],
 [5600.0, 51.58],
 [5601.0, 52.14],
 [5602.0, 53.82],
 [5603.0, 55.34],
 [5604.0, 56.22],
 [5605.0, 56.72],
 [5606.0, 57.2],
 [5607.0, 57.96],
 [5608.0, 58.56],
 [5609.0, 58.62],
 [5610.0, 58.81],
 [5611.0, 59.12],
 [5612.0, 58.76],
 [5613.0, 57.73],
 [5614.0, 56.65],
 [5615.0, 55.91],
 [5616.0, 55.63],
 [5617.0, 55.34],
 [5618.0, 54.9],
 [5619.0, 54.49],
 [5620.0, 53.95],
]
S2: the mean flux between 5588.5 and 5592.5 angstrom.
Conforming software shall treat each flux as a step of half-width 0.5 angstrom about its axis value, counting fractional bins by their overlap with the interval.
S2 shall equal 52.9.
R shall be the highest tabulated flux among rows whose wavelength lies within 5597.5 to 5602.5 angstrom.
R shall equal 53.91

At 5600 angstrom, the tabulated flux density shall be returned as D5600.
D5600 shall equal 51.58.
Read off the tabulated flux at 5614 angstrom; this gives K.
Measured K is 56.65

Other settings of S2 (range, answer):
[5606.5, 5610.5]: 58.5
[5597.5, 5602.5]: 52.8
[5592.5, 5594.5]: 53.4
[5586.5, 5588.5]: 53.5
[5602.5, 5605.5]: 56.1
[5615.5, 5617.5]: 55.5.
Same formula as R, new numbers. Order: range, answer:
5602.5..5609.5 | 58.62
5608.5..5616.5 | 59.12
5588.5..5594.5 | 53.53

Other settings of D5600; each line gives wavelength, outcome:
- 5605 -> 56.72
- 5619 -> 54.49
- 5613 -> 57.73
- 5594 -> 53.53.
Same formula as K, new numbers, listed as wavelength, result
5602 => 53.82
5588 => 53.43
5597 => 54.56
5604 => 56.22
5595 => 54.02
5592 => 53.01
